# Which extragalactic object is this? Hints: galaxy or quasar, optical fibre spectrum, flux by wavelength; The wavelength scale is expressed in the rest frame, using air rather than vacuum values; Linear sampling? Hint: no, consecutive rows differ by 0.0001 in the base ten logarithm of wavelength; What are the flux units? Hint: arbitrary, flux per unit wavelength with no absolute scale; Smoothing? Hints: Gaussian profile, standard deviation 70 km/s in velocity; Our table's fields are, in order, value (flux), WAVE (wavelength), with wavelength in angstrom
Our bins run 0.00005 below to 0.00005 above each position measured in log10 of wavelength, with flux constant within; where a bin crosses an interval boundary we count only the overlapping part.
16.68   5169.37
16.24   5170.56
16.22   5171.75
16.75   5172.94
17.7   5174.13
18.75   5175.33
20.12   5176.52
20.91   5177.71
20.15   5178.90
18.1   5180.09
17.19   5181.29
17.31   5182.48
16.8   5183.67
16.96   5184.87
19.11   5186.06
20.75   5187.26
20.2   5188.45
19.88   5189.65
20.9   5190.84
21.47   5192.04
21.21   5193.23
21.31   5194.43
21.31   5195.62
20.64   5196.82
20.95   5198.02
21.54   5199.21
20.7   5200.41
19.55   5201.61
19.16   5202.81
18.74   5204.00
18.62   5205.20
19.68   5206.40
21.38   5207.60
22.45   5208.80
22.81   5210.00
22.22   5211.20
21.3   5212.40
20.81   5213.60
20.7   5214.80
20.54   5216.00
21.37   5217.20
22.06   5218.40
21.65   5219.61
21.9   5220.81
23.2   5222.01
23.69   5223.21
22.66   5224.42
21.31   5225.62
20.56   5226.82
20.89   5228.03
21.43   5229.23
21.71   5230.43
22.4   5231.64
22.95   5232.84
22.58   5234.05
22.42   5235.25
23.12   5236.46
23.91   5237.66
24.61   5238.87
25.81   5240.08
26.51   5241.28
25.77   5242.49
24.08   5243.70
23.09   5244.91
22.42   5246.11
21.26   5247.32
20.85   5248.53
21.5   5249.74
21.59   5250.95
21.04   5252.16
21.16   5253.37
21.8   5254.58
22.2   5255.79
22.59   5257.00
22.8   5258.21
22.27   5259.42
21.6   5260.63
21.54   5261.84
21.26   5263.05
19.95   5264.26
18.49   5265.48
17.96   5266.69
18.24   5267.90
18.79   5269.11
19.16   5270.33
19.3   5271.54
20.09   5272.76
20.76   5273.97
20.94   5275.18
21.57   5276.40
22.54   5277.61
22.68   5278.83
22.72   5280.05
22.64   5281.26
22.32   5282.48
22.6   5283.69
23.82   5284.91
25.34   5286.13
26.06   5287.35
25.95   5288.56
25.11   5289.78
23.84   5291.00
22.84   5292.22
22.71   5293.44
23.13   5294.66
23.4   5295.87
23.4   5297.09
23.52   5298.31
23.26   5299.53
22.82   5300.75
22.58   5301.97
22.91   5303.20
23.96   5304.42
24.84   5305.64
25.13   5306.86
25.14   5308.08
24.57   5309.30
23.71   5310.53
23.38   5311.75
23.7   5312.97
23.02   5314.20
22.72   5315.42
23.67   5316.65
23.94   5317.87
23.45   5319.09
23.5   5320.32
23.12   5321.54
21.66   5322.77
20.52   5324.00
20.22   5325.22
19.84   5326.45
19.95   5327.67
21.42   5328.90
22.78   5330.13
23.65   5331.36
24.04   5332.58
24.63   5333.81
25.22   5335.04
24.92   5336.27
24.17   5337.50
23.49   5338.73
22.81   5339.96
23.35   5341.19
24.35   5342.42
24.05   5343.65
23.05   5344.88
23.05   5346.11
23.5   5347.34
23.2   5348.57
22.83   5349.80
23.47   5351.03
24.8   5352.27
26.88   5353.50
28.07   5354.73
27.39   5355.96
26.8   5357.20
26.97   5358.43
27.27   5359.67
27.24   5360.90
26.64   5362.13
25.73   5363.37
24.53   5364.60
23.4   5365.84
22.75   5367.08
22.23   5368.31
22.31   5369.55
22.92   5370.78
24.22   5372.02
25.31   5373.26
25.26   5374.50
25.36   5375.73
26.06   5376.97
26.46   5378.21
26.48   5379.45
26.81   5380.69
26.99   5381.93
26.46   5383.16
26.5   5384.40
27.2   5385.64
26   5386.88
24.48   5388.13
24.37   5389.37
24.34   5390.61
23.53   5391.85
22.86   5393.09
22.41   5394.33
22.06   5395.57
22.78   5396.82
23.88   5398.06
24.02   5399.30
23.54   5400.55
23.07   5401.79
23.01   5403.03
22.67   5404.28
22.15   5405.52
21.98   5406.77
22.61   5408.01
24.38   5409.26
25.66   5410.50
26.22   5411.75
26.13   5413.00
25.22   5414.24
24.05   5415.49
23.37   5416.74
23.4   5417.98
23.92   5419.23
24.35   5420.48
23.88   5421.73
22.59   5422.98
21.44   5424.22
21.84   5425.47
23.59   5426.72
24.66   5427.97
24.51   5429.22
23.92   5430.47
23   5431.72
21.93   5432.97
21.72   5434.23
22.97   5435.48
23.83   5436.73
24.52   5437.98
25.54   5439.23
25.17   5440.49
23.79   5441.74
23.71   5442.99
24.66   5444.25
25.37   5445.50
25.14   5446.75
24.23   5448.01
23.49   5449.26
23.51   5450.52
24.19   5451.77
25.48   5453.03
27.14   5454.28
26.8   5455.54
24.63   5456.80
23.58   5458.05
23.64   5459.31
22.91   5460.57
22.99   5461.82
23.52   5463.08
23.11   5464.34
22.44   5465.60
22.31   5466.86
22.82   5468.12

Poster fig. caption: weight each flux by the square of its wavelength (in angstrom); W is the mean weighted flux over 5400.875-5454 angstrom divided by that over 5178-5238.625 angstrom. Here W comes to 1.24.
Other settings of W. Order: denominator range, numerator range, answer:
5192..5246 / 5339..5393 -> 1.20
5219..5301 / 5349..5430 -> 1.15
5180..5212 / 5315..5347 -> 1.21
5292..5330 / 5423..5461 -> 1.10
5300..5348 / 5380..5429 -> 1.07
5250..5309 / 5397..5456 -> 1.13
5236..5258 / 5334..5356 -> 1.10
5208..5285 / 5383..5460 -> 1.17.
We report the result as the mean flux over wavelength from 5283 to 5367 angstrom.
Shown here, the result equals 23.9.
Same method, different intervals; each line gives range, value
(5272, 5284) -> 21.8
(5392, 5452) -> 23.7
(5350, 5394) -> 25.3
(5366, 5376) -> 23.7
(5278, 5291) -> 23.9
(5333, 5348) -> 23.9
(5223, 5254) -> 22.6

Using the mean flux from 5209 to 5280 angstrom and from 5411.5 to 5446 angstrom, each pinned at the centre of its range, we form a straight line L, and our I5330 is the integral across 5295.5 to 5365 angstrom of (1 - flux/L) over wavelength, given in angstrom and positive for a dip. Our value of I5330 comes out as -3.4 angstrom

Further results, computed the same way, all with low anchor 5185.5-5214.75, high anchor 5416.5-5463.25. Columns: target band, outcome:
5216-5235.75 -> -0.9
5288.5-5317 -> -2.1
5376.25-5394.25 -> -1.8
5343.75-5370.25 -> -2.4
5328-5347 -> -0.9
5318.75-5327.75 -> 0.3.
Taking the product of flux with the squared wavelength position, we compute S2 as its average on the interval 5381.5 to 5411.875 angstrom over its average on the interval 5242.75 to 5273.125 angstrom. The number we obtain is 1.20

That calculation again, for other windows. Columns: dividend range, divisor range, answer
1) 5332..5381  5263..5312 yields 1.13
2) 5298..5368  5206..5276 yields 1.14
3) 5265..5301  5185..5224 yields 1.09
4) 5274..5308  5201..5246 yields 1.09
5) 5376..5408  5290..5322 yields 1.07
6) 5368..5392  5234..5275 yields 1.22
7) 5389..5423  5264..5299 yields 1.12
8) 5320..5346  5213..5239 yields 1.08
